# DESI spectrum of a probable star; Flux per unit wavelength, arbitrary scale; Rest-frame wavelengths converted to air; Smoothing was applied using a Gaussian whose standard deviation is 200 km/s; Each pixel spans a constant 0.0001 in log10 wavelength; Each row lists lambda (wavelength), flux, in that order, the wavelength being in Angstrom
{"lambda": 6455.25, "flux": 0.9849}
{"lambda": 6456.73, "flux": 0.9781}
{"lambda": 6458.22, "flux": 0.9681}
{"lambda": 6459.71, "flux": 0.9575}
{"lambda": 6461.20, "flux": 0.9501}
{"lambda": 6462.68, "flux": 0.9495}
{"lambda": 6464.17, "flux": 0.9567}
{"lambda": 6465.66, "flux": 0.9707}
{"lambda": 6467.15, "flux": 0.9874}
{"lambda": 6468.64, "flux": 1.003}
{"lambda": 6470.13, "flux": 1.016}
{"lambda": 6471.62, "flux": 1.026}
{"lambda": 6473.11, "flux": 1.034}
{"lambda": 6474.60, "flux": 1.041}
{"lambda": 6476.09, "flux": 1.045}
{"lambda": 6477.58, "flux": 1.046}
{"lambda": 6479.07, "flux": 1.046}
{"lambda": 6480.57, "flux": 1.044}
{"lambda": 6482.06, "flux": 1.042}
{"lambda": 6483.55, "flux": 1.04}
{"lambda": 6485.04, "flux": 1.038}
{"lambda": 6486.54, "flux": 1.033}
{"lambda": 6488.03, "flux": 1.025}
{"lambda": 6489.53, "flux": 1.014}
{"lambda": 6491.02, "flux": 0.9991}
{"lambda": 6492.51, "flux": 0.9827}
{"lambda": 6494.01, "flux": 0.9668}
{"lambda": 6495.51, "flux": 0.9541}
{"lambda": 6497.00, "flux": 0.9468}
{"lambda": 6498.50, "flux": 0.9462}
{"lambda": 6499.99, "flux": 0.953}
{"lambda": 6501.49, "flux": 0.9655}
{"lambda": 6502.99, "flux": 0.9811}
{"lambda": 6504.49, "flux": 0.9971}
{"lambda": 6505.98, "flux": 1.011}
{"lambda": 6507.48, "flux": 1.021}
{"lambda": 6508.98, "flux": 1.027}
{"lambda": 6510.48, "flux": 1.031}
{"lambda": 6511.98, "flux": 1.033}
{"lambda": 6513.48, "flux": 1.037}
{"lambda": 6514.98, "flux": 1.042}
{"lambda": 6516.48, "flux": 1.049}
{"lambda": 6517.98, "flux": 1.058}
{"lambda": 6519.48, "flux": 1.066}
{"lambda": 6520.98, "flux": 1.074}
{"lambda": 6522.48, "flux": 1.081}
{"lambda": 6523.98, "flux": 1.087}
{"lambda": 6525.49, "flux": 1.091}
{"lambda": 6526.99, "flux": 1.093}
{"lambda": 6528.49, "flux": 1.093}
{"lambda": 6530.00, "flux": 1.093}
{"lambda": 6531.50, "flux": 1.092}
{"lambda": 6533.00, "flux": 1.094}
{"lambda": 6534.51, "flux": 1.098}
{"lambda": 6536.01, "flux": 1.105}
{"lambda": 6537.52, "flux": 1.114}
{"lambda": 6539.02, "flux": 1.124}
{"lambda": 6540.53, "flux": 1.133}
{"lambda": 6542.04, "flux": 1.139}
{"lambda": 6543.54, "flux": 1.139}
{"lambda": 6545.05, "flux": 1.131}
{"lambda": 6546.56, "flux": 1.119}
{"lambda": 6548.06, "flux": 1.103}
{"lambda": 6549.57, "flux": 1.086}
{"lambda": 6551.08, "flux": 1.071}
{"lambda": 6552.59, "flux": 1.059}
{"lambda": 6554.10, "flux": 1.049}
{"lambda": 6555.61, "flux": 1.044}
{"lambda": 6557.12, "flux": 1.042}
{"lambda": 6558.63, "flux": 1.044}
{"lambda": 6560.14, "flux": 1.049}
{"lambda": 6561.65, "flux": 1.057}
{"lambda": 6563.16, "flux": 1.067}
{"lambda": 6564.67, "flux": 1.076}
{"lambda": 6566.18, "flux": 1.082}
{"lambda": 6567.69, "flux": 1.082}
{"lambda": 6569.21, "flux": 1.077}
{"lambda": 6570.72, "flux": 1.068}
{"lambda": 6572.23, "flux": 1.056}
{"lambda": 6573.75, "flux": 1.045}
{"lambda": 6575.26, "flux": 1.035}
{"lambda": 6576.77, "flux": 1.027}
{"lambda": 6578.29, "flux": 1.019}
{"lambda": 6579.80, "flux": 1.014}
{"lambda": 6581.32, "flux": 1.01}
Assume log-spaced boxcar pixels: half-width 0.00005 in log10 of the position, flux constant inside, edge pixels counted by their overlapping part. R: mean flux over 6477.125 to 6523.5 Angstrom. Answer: 1.02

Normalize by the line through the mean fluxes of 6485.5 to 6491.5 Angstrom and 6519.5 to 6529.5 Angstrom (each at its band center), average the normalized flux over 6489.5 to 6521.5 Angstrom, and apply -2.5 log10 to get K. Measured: 0.05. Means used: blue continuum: 1.02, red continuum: 1.08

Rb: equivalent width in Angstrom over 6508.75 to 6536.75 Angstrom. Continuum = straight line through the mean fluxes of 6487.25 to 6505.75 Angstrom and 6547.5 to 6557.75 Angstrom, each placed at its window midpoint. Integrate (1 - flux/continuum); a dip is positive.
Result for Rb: -1.45 Angstrom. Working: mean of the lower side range 0.979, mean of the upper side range 1.06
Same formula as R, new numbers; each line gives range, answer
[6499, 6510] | 0.994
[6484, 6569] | 1.05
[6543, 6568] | 1.08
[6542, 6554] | 1.1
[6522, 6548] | 1.11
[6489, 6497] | 0.98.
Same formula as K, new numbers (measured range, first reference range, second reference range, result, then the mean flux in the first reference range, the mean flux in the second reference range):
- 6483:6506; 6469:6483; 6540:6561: 0.06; 1.04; 1.09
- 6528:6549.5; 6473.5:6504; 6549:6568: -0.07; 1.01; 1.06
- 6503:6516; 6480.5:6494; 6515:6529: 0.03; 1.02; 1.08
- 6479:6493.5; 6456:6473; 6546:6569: -0.03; 0.98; 1.07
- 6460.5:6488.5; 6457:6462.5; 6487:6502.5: -0.05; 0.959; 0.976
